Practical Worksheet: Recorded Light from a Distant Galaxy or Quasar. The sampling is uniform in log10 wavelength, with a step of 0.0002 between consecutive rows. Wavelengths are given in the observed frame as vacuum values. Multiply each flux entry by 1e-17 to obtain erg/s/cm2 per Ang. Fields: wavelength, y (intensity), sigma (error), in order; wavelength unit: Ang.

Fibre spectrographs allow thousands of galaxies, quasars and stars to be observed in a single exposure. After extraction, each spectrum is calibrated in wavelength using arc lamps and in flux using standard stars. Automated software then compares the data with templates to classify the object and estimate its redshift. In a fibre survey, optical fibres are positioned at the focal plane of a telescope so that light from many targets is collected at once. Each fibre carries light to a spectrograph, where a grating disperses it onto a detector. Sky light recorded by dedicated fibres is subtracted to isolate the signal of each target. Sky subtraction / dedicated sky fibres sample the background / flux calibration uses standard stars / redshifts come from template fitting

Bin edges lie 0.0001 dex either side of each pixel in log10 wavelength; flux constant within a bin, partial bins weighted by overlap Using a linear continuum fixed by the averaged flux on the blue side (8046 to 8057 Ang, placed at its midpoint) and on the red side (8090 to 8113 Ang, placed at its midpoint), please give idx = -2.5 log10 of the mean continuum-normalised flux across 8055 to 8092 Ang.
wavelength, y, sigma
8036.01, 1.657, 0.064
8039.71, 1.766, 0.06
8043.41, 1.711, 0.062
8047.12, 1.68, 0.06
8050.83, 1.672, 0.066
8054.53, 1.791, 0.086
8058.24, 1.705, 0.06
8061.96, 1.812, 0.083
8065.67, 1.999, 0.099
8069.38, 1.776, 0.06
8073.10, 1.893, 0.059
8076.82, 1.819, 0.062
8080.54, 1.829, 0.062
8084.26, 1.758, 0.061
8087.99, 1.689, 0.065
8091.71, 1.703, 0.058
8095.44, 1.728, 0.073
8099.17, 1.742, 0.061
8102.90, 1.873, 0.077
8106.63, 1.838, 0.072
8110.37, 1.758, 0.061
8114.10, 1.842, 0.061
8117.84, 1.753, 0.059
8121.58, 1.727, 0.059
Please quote -0.036 mag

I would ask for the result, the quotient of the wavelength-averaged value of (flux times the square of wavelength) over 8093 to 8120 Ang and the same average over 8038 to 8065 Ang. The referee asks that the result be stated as 1.04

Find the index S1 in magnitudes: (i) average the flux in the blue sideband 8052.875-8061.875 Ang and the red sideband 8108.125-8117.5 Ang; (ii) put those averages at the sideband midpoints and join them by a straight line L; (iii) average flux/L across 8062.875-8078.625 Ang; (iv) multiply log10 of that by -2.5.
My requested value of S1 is -0.06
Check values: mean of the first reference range 1.76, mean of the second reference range 1.79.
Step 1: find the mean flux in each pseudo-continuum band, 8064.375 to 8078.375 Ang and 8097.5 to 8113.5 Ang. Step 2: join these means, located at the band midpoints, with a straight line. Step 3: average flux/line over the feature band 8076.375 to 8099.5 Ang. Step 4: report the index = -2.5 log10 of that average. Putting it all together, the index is 0.054 mag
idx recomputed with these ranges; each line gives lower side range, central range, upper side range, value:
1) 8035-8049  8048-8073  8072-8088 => -0.02 mag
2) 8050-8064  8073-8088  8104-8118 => -0.01 mag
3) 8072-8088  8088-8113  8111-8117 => 0.02 mag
